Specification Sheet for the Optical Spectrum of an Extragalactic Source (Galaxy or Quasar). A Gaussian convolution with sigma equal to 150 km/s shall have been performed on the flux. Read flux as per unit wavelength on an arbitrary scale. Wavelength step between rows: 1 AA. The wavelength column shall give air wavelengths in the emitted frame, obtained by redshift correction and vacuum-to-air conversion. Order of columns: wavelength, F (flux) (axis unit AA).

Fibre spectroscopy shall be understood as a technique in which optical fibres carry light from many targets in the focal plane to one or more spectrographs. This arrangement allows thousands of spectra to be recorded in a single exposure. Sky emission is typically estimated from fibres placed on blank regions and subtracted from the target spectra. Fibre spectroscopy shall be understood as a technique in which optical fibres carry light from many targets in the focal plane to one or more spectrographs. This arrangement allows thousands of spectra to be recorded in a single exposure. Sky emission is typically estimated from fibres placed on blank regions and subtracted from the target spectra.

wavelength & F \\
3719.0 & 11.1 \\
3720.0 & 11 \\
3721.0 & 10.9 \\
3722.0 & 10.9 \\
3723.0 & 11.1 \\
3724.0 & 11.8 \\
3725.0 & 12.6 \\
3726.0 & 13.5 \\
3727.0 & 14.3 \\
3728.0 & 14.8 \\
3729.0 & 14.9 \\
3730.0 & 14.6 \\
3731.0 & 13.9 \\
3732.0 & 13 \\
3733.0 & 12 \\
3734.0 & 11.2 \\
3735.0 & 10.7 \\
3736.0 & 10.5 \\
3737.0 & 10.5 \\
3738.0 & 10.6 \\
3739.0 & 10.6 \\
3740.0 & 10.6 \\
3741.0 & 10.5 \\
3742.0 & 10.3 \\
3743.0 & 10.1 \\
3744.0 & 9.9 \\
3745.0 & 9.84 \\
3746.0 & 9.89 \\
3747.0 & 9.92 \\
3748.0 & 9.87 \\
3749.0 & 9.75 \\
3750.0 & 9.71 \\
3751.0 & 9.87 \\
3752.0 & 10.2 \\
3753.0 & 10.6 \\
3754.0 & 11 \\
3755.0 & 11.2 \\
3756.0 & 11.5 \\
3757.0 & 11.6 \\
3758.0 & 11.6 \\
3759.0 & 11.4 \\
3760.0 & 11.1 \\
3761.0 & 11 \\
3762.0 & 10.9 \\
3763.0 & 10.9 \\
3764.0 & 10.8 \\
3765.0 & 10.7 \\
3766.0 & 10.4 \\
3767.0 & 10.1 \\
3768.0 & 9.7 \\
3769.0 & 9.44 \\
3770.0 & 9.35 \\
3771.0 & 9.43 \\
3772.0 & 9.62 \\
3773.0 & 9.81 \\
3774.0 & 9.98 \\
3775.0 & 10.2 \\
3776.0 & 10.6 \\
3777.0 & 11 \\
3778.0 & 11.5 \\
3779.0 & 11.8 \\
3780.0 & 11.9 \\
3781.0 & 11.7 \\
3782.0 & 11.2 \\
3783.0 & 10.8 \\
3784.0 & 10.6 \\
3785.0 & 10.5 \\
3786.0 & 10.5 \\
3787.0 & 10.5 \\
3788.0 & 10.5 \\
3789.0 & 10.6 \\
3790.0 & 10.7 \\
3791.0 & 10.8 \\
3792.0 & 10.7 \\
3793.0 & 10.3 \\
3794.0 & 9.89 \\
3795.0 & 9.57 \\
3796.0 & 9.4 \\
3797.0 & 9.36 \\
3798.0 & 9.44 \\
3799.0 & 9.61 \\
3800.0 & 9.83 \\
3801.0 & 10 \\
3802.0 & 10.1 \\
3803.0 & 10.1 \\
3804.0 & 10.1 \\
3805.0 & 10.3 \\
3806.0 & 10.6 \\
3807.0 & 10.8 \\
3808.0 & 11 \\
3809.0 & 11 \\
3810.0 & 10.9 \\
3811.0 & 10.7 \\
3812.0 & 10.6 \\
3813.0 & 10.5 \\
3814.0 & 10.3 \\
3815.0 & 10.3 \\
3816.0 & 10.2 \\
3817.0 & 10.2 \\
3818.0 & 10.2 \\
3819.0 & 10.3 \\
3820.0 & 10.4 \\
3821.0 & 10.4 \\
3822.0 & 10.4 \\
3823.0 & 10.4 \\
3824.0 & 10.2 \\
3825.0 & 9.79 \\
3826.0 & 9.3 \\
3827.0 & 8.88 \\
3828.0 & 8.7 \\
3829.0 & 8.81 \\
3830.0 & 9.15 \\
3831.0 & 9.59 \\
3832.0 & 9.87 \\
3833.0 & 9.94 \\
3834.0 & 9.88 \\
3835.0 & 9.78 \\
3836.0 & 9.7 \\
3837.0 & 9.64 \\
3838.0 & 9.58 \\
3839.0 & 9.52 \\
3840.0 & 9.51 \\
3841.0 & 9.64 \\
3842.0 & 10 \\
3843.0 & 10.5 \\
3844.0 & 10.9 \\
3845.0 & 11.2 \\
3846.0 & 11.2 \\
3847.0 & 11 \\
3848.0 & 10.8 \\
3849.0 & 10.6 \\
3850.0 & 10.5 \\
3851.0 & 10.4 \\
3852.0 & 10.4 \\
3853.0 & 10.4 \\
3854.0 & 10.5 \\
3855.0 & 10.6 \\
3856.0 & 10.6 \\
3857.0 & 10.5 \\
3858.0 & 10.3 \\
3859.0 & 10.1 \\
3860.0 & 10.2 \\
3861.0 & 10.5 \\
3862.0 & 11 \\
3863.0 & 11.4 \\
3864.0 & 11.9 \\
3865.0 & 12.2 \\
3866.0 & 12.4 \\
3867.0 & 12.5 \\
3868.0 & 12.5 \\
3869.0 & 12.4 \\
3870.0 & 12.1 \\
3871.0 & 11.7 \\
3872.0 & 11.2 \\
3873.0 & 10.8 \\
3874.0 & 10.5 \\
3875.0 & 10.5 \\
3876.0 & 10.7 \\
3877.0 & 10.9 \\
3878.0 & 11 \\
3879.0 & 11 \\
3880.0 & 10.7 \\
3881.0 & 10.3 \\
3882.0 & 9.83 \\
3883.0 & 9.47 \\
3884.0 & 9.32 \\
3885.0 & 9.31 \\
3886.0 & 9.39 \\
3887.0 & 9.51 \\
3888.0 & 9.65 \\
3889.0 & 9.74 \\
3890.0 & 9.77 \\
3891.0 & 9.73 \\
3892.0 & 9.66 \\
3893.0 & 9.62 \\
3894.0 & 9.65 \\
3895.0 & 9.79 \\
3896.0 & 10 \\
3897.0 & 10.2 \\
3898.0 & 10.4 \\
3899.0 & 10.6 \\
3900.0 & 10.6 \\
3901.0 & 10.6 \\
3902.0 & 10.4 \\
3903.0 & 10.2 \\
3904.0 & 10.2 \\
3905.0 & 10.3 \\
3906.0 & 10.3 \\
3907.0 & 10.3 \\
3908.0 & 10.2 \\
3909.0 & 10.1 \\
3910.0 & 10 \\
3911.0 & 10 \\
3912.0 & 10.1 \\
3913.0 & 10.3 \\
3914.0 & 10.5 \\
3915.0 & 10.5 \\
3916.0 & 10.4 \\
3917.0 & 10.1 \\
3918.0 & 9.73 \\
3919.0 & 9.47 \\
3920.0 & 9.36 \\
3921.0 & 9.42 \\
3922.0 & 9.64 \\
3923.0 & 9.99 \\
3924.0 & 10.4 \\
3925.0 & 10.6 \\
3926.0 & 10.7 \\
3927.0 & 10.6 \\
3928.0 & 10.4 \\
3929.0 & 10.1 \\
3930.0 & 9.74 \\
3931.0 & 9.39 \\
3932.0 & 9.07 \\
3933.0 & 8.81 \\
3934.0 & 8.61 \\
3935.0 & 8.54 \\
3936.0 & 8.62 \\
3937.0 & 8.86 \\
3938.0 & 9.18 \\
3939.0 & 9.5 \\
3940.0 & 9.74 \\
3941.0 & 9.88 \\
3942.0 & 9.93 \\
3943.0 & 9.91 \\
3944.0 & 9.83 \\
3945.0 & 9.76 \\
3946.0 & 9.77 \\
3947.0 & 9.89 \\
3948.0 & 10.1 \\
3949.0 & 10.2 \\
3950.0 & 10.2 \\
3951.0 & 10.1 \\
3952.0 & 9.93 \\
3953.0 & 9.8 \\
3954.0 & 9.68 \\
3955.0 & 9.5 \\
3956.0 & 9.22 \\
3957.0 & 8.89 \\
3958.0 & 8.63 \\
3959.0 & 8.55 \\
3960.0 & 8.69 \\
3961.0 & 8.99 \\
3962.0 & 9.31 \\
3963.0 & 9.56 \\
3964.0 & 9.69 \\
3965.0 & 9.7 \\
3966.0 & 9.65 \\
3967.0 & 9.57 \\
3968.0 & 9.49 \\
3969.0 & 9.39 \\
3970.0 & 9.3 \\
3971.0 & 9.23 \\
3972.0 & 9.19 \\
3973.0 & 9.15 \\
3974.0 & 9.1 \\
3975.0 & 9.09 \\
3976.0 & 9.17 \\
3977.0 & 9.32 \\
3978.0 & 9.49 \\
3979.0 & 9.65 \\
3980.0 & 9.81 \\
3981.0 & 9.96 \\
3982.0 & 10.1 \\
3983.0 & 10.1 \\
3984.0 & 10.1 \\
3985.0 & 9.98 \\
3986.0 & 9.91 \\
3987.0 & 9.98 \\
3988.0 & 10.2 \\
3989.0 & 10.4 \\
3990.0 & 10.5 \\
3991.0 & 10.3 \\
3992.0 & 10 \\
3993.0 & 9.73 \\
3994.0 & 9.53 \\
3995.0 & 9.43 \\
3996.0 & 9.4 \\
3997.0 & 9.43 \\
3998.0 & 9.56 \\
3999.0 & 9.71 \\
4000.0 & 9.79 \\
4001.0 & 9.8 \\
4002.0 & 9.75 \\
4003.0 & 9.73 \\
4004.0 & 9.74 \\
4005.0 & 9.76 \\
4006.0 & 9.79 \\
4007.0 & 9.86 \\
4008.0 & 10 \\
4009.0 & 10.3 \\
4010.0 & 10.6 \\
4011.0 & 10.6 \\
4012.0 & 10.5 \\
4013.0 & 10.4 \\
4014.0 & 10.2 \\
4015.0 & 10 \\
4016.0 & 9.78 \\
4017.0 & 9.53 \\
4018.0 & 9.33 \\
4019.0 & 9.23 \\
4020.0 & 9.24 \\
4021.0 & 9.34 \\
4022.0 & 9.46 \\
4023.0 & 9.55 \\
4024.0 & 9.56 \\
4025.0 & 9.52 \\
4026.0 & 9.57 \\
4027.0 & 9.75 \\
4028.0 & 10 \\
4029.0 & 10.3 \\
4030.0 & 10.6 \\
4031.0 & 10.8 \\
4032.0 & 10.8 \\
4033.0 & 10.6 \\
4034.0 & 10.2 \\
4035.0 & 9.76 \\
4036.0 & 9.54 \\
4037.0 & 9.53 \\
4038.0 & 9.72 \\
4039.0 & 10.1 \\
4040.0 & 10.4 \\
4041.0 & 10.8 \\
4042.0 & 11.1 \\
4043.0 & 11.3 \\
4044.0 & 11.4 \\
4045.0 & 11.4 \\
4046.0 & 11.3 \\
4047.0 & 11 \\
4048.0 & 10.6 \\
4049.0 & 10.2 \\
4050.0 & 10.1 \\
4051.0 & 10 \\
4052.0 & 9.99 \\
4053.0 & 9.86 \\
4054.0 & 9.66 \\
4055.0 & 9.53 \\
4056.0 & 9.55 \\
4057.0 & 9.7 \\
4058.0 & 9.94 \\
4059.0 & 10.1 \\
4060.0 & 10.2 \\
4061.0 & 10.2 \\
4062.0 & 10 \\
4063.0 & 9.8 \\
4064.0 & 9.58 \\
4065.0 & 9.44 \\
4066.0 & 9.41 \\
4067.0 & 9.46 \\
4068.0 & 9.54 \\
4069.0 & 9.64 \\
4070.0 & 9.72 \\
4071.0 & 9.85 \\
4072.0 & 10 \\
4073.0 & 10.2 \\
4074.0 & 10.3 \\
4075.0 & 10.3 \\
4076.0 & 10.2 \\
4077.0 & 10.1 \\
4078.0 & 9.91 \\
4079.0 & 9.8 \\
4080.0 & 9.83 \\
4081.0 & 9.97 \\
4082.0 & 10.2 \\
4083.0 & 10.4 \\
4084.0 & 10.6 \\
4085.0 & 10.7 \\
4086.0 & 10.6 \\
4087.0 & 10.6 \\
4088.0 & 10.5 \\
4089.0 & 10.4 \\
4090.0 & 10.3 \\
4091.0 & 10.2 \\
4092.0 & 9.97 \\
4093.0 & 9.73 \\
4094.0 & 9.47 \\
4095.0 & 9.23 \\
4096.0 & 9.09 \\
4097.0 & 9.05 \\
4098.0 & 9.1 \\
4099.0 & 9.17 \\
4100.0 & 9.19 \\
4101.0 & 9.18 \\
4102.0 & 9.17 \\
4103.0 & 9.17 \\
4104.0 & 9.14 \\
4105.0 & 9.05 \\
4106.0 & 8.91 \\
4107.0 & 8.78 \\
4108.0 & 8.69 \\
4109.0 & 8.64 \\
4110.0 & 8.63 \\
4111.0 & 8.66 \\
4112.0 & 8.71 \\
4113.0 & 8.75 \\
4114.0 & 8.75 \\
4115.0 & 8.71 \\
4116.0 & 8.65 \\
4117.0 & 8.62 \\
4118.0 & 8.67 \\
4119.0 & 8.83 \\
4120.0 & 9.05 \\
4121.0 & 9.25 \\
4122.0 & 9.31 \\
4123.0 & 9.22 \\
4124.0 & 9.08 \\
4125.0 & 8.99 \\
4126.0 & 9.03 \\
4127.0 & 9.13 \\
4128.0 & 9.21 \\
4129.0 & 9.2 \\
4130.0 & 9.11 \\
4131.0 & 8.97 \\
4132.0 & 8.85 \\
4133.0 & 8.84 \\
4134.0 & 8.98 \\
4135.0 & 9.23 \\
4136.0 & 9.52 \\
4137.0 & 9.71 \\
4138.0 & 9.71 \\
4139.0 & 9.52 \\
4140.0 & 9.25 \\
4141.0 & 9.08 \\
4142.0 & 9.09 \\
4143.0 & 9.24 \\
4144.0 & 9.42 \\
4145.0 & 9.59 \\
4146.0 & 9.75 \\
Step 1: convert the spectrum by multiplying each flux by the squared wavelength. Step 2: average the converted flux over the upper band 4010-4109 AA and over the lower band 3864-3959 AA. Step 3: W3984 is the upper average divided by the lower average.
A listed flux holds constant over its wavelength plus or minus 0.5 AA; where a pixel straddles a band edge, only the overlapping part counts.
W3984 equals 1.1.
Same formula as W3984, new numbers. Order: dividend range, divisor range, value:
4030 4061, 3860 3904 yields 1.06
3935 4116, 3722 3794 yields 1.02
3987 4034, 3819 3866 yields 1.05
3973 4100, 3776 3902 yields 1.06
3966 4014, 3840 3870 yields 0.96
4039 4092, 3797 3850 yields 1.14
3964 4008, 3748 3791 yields 1.02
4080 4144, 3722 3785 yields 1.01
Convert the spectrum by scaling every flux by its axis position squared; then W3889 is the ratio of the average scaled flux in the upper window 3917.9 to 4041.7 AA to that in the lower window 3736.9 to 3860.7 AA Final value 1.04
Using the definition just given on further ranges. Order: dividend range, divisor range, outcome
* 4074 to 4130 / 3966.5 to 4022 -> 1.02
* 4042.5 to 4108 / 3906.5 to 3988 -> 1.09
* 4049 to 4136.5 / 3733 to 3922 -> 1.05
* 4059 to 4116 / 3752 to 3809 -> 1.07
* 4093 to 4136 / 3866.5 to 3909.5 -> 0.97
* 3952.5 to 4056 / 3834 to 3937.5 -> 1.02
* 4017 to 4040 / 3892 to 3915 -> 1.03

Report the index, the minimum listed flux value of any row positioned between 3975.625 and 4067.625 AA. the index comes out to 9.17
